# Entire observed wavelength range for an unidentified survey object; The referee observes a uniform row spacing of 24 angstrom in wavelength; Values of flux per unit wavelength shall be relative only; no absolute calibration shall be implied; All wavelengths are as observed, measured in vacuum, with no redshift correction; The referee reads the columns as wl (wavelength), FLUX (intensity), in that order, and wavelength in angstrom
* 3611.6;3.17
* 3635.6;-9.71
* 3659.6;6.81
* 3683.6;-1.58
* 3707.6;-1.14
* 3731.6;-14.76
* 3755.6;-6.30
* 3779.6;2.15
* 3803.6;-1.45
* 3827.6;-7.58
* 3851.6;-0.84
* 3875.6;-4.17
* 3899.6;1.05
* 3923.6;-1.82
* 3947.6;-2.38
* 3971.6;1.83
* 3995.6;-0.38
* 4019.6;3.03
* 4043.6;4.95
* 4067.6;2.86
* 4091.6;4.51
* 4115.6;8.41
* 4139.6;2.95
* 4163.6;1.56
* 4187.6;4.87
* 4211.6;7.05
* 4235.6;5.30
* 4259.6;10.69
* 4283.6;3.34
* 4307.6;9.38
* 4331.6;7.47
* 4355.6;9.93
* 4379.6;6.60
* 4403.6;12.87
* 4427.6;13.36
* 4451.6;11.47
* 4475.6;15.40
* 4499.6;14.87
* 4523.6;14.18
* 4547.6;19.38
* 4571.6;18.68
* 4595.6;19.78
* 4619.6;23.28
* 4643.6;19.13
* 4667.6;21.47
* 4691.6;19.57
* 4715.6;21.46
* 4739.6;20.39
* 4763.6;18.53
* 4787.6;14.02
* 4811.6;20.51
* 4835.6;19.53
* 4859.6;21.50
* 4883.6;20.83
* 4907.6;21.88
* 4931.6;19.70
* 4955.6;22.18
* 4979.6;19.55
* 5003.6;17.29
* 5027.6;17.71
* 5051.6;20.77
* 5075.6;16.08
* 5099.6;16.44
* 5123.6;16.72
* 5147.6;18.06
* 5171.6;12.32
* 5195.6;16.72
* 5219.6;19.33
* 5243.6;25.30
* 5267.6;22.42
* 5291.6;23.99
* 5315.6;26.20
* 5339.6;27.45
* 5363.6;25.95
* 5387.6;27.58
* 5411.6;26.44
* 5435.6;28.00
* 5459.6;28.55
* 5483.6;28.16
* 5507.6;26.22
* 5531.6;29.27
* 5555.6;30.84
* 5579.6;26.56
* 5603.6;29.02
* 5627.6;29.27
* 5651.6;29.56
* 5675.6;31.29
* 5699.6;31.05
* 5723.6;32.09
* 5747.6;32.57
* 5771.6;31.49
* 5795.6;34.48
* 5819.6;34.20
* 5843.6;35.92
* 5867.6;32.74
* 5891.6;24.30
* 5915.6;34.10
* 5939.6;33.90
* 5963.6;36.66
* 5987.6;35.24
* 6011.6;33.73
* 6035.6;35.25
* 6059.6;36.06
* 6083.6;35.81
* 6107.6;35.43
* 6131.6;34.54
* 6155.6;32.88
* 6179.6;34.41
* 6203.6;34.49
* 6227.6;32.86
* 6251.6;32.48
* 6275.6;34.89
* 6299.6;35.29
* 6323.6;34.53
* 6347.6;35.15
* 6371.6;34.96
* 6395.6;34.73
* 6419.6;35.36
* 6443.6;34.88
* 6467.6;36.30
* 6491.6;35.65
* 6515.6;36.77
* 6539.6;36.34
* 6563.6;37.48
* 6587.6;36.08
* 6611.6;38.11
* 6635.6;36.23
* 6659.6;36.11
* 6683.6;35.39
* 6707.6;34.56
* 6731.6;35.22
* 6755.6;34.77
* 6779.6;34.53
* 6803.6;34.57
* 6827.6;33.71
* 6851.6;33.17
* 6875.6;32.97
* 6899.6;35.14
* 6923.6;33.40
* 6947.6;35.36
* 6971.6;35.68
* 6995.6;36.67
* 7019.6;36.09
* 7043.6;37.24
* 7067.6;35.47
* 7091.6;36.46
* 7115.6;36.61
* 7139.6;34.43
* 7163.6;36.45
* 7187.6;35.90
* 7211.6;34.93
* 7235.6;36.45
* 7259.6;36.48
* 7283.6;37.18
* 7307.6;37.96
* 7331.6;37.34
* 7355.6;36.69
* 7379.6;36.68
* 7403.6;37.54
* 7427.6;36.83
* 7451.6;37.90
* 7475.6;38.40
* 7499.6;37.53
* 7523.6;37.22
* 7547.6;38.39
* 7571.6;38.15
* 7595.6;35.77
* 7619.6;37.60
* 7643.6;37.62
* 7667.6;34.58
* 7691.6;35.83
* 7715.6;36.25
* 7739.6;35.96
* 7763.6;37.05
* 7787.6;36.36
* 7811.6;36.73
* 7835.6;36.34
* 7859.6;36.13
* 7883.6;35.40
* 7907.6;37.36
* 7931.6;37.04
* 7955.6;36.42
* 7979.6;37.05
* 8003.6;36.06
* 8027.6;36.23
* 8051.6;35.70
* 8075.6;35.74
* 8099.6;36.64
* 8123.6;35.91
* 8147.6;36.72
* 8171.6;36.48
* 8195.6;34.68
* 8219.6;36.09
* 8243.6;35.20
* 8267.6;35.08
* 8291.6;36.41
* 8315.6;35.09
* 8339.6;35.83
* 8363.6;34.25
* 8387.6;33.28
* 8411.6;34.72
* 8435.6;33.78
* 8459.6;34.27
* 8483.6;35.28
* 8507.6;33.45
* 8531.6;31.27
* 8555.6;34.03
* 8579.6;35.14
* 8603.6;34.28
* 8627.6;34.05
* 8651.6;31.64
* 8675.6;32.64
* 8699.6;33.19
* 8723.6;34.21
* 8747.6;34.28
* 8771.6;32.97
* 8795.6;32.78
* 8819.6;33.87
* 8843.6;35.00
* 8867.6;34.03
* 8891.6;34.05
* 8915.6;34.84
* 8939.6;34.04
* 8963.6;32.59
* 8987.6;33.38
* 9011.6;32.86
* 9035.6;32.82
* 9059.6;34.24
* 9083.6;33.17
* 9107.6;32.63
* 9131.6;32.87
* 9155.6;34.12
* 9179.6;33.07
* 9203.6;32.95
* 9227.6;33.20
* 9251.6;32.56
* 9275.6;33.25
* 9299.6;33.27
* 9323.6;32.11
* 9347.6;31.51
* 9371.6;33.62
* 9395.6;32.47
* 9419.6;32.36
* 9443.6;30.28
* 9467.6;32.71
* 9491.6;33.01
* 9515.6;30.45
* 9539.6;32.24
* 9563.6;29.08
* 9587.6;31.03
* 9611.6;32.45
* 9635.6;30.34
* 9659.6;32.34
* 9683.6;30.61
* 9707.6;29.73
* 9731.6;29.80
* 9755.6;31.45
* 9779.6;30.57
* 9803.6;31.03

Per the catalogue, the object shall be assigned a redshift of 0.00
